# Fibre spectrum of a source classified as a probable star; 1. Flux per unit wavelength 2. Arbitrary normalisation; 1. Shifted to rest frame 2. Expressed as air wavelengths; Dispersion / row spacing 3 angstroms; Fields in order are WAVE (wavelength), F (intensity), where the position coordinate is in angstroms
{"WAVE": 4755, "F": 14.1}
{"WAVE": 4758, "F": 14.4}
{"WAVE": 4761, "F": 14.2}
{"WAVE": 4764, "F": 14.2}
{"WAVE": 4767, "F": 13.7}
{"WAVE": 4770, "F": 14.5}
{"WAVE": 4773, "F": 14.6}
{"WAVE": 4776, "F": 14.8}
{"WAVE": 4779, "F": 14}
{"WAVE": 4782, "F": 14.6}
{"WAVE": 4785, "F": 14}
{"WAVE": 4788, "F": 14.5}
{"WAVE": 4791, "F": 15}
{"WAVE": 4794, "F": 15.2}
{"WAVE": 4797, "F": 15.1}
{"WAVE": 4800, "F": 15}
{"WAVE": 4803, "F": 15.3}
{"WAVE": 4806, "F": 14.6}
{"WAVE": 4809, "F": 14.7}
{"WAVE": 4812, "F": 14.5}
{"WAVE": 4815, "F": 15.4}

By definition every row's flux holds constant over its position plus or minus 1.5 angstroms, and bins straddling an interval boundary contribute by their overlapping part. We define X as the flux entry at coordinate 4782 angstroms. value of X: 14.6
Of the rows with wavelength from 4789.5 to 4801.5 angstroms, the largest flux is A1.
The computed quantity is 15.2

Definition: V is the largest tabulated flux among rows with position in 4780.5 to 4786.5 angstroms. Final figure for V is 14.6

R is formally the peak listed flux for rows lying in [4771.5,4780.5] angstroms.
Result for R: 14.8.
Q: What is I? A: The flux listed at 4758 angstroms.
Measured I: 14.4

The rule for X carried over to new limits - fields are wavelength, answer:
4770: 14.5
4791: 15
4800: 15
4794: 15.2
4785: 14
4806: 14.6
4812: 14.5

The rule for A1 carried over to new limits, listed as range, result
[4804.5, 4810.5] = 14.7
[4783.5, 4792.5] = 15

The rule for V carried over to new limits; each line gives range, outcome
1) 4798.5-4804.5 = 15.3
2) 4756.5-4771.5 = 14.5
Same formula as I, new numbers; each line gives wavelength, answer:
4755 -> 14.1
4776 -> 14.8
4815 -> 15.4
